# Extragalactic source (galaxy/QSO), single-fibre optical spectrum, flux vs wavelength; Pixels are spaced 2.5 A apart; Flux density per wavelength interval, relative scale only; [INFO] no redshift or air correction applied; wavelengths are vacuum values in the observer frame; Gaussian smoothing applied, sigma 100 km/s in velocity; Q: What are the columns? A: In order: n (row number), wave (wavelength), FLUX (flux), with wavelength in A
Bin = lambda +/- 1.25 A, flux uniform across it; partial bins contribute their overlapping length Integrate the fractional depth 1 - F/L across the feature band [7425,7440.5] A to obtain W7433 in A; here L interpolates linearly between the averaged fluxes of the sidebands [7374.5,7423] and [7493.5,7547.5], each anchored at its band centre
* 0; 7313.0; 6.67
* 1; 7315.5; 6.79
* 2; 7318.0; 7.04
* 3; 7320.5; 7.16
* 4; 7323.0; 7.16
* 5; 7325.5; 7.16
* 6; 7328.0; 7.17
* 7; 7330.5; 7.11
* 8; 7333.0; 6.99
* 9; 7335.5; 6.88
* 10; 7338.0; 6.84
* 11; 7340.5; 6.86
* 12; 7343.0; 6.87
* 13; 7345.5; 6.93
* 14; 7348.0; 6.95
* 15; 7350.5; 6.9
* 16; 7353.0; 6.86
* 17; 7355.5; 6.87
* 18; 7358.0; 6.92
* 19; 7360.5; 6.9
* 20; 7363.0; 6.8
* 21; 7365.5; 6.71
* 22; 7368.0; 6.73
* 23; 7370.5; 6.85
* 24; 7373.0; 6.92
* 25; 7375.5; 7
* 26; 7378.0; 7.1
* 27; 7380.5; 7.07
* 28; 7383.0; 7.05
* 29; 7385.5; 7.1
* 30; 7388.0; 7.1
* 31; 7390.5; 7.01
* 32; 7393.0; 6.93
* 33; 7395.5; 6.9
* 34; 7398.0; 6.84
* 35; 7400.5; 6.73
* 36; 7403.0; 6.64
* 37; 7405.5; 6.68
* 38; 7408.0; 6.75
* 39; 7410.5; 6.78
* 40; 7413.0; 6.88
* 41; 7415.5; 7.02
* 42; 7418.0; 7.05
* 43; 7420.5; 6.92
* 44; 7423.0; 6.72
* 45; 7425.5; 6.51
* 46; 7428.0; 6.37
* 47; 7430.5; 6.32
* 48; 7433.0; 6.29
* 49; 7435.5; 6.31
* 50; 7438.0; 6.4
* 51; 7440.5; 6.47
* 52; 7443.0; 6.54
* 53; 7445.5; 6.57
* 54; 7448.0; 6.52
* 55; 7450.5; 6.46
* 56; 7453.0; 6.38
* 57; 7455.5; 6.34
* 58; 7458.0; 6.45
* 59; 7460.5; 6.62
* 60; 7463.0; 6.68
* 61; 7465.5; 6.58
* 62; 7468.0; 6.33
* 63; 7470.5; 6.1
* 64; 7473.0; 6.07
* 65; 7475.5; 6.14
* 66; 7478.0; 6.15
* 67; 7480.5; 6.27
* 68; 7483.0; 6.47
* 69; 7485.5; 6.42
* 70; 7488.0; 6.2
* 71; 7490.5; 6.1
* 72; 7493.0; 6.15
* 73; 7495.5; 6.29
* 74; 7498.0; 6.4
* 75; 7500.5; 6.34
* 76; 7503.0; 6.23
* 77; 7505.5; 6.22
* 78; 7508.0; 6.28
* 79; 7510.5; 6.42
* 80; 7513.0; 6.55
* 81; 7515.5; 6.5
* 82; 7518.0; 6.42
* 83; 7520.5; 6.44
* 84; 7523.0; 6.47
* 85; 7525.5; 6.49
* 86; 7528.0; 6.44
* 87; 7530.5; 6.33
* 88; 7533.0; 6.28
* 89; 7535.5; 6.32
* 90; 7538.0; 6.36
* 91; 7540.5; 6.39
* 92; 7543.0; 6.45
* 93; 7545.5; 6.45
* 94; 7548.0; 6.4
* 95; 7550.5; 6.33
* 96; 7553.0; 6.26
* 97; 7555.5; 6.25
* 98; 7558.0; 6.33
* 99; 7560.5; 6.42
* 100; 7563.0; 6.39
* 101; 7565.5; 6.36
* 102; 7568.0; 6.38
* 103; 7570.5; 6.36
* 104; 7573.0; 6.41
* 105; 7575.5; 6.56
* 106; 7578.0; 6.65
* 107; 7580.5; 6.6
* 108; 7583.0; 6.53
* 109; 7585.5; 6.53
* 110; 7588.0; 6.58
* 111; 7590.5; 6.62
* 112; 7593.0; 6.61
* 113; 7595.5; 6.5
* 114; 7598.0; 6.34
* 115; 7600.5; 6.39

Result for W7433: 0.9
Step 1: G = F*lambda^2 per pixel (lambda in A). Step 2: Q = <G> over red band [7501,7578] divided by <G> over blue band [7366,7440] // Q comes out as 1.0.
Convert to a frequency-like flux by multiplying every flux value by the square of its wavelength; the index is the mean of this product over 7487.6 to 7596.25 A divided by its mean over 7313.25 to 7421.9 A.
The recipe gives 0.97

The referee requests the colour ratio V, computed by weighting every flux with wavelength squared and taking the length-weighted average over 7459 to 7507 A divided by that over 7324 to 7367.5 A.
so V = 0.94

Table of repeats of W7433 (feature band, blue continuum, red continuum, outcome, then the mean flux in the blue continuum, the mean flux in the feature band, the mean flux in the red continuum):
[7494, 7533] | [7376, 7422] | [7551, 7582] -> 1.1 A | 6.92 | 6.38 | 6.41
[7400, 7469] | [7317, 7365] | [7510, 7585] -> 1.4 A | 6.96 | 6.58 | 6.42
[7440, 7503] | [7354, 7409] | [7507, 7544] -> 2.2 A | 6.89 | 6.36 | 6.41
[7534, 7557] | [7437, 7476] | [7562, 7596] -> 0.5 A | 6.42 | 6.36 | 6.51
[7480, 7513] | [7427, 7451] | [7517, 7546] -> 0.6 A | 6.42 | 6.3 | 6.4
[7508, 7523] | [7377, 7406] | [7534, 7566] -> 0.1 A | 6.93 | 6.45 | 6.36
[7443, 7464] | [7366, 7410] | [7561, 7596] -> 0.8 A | 6.9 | 6.5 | 6.5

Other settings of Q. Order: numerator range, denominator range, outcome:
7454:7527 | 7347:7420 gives 0.95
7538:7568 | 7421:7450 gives 1.02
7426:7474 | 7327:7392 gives 0.95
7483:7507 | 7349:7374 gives 0.95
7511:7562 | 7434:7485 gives 1.02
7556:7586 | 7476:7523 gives 1.04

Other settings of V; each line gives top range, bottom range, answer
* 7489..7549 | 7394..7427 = 0.96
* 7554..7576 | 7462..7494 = 1.04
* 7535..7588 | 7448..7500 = 1.04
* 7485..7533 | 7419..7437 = 1.00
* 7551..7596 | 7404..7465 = 1.02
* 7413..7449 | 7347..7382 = 0.97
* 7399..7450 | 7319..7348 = 0.97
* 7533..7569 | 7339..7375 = 0.98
